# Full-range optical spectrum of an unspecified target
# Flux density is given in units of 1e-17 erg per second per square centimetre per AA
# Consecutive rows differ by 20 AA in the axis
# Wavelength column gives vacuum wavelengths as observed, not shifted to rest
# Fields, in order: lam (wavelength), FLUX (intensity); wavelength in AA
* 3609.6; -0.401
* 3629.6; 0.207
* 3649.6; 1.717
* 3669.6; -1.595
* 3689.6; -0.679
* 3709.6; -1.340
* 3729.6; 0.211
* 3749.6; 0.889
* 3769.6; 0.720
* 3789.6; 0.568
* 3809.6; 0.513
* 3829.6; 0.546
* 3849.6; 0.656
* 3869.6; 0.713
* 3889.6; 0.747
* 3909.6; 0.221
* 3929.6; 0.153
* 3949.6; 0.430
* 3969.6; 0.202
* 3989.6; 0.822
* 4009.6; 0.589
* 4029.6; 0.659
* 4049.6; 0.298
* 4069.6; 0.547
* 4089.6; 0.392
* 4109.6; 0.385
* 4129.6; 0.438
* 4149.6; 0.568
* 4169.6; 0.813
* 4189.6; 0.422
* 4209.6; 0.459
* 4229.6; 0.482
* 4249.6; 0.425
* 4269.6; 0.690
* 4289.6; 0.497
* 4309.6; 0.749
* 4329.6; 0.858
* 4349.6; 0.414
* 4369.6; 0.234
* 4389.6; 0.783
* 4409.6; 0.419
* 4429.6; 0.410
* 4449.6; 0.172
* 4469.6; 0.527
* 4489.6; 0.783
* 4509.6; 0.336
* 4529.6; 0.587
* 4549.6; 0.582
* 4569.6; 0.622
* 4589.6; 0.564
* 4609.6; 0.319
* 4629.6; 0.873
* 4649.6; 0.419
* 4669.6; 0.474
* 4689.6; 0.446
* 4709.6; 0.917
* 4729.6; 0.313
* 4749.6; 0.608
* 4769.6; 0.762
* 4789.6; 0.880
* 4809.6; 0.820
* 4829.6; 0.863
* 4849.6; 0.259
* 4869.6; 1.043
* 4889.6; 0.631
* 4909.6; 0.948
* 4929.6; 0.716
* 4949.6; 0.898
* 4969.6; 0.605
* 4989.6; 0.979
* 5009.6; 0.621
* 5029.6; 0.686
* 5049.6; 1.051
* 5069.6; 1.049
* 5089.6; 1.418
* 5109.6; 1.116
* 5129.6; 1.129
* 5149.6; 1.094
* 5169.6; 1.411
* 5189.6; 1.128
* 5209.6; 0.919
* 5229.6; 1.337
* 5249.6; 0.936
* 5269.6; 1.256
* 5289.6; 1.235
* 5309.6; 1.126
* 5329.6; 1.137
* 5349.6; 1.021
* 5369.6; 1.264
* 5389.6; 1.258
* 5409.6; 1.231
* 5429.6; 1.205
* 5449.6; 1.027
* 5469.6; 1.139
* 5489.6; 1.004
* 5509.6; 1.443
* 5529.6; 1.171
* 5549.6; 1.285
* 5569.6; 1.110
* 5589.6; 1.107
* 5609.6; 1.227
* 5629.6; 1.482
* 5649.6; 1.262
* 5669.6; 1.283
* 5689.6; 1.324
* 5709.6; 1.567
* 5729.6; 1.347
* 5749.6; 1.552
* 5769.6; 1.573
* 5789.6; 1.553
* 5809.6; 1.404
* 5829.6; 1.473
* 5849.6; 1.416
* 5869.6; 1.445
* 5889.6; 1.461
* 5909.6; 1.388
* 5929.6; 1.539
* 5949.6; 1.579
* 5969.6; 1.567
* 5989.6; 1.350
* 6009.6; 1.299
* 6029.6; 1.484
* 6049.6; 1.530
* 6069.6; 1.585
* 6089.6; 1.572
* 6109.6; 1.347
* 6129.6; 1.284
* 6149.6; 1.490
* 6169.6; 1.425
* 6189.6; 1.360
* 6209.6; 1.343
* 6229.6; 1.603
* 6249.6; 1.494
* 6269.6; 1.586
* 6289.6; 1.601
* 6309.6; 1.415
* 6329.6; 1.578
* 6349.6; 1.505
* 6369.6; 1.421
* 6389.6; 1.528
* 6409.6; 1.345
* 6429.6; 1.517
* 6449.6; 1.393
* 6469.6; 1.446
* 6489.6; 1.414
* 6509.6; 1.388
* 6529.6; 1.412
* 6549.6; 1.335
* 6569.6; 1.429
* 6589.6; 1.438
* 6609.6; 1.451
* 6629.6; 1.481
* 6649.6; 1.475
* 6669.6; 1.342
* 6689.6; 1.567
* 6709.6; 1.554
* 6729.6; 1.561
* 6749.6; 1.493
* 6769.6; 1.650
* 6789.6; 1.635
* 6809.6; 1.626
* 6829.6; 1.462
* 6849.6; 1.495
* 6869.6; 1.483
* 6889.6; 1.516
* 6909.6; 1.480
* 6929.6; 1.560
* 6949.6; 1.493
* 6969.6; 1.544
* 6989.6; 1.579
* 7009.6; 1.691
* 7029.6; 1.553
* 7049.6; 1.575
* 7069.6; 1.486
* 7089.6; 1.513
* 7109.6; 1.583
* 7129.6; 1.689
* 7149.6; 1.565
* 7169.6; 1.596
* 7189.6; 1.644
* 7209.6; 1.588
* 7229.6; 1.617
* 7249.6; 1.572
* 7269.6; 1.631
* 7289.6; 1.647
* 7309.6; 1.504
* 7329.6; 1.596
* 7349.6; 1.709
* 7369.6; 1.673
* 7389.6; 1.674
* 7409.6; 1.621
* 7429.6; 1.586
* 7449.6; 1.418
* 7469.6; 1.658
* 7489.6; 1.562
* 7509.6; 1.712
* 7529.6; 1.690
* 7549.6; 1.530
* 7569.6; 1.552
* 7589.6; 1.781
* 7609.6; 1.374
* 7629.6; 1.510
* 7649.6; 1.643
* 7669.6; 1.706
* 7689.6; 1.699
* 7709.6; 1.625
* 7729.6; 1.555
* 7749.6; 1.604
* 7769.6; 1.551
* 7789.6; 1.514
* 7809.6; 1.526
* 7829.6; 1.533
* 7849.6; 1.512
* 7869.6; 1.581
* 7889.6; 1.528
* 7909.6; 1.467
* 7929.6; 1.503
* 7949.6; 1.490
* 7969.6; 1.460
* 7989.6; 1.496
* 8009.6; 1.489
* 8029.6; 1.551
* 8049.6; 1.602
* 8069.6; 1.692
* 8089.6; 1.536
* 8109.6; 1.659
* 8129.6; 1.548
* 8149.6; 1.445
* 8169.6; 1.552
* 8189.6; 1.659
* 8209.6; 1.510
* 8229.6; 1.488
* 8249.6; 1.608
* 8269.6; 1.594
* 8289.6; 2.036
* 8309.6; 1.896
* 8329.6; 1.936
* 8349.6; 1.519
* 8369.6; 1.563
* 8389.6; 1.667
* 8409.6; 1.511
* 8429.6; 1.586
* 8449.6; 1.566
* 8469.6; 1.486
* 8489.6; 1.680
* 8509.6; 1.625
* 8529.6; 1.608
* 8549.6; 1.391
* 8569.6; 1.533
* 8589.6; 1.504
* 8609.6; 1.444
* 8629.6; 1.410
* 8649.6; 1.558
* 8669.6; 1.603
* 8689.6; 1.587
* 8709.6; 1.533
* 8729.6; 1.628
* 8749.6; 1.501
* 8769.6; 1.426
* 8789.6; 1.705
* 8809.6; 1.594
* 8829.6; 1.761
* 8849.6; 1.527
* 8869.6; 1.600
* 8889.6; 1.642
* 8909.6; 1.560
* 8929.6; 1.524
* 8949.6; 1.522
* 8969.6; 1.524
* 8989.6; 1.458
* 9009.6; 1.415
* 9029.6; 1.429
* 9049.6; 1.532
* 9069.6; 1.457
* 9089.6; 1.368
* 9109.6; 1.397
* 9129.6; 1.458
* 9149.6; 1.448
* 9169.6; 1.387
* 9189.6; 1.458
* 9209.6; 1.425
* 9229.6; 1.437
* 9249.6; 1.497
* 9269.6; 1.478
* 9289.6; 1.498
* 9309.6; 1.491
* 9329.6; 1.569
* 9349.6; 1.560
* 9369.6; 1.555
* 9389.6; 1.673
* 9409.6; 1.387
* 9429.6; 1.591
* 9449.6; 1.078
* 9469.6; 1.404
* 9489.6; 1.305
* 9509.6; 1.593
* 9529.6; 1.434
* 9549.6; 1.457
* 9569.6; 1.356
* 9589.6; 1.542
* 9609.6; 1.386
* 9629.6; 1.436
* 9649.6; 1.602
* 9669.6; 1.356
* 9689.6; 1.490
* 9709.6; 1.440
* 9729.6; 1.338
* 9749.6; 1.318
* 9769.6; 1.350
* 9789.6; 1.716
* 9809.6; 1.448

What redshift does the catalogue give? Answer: 0.264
